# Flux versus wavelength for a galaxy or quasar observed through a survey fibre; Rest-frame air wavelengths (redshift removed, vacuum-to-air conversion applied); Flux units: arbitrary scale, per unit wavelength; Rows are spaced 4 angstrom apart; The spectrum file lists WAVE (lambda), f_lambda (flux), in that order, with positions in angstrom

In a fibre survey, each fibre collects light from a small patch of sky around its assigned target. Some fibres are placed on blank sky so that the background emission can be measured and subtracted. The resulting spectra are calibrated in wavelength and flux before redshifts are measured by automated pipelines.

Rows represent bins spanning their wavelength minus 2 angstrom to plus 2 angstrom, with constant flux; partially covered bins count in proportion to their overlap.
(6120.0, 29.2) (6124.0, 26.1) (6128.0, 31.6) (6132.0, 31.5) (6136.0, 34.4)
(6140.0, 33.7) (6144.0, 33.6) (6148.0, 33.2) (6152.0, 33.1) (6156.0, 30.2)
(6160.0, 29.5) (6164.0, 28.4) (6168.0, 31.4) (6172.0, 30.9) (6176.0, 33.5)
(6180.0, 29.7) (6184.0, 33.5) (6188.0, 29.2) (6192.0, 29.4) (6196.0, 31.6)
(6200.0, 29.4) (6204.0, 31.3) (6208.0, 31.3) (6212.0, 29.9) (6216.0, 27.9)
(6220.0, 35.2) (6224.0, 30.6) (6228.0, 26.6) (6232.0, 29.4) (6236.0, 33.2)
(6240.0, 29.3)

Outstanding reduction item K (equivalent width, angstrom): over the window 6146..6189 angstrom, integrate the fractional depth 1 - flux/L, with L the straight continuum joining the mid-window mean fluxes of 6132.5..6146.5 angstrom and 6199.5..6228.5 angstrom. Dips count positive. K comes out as 1.7 angstrom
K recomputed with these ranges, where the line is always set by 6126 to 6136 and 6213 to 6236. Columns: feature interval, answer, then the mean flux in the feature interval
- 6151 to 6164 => 0.5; 30.4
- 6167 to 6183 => -0.1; 31.5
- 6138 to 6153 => -0.8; 33.4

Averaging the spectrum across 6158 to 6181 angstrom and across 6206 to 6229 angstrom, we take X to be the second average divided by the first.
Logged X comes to 0.99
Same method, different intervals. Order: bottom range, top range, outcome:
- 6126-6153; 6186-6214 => 0.92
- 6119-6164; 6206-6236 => 0.97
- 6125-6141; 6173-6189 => 0.98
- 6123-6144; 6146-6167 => 0.97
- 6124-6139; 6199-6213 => 0.96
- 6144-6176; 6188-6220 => 0.97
